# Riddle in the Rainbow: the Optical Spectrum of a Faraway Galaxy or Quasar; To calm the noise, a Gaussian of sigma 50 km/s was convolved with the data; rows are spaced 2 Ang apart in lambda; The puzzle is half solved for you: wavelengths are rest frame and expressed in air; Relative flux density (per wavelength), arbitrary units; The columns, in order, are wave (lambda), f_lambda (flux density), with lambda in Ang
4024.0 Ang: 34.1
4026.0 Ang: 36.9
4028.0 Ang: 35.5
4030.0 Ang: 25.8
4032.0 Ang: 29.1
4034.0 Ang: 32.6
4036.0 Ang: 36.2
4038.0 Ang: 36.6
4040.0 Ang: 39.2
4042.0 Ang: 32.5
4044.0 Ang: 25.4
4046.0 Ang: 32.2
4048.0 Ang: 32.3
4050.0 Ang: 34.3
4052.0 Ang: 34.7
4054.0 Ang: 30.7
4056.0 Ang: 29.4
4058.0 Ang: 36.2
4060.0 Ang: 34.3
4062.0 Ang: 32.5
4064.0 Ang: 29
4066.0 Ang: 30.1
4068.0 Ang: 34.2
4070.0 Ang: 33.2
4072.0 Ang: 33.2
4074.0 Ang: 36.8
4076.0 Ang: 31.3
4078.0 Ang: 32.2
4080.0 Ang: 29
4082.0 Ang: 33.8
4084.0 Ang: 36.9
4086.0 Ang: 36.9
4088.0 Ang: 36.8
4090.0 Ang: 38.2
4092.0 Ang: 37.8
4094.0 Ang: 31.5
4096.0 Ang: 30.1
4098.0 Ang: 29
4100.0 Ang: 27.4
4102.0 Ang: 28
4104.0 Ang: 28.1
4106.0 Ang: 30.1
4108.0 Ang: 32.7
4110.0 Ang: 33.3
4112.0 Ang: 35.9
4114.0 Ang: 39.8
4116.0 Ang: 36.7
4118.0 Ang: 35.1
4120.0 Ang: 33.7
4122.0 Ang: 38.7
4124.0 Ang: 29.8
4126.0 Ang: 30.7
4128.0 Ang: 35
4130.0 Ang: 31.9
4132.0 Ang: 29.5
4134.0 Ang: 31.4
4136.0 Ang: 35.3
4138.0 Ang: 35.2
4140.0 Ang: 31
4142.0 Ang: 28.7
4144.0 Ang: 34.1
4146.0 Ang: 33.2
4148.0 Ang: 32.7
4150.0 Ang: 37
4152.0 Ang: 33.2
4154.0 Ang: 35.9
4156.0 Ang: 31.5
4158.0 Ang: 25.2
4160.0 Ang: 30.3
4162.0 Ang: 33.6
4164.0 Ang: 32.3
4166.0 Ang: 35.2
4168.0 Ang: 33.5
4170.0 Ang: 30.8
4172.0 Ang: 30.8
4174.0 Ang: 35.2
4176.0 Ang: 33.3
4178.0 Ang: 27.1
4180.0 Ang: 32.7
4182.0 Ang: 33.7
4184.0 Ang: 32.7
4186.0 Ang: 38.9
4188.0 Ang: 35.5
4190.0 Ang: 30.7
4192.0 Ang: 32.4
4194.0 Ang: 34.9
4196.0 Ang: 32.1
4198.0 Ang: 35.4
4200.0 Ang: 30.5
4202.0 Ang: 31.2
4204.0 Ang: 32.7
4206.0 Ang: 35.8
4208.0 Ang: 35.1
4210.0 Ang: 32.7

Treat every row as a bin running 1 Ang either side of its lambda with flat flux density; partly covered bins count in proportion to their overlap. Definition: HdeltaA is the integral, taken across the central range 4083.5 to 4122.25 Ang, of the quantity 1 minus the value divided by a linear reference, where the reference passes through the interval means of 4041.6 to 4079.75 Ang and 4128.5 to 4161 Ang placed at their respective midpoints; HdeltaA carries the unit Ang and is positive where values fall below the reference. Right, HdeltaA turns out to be -1.7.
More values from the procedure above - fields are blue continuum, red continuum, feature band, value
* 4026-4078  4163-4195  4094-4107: 1.5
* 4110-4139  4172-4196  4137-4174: 1.3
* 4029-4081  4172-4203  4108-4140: -1.2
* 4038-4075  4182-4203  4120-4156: 0.1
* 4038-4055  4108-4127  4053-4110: 2.2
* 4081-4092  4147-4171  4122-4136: 0.9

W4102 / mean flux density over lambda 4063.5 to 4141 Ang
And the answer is 33.1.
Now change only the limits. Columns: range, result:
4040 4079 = 32.5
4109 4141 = 33.9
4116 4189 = 33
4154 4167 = 31.7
